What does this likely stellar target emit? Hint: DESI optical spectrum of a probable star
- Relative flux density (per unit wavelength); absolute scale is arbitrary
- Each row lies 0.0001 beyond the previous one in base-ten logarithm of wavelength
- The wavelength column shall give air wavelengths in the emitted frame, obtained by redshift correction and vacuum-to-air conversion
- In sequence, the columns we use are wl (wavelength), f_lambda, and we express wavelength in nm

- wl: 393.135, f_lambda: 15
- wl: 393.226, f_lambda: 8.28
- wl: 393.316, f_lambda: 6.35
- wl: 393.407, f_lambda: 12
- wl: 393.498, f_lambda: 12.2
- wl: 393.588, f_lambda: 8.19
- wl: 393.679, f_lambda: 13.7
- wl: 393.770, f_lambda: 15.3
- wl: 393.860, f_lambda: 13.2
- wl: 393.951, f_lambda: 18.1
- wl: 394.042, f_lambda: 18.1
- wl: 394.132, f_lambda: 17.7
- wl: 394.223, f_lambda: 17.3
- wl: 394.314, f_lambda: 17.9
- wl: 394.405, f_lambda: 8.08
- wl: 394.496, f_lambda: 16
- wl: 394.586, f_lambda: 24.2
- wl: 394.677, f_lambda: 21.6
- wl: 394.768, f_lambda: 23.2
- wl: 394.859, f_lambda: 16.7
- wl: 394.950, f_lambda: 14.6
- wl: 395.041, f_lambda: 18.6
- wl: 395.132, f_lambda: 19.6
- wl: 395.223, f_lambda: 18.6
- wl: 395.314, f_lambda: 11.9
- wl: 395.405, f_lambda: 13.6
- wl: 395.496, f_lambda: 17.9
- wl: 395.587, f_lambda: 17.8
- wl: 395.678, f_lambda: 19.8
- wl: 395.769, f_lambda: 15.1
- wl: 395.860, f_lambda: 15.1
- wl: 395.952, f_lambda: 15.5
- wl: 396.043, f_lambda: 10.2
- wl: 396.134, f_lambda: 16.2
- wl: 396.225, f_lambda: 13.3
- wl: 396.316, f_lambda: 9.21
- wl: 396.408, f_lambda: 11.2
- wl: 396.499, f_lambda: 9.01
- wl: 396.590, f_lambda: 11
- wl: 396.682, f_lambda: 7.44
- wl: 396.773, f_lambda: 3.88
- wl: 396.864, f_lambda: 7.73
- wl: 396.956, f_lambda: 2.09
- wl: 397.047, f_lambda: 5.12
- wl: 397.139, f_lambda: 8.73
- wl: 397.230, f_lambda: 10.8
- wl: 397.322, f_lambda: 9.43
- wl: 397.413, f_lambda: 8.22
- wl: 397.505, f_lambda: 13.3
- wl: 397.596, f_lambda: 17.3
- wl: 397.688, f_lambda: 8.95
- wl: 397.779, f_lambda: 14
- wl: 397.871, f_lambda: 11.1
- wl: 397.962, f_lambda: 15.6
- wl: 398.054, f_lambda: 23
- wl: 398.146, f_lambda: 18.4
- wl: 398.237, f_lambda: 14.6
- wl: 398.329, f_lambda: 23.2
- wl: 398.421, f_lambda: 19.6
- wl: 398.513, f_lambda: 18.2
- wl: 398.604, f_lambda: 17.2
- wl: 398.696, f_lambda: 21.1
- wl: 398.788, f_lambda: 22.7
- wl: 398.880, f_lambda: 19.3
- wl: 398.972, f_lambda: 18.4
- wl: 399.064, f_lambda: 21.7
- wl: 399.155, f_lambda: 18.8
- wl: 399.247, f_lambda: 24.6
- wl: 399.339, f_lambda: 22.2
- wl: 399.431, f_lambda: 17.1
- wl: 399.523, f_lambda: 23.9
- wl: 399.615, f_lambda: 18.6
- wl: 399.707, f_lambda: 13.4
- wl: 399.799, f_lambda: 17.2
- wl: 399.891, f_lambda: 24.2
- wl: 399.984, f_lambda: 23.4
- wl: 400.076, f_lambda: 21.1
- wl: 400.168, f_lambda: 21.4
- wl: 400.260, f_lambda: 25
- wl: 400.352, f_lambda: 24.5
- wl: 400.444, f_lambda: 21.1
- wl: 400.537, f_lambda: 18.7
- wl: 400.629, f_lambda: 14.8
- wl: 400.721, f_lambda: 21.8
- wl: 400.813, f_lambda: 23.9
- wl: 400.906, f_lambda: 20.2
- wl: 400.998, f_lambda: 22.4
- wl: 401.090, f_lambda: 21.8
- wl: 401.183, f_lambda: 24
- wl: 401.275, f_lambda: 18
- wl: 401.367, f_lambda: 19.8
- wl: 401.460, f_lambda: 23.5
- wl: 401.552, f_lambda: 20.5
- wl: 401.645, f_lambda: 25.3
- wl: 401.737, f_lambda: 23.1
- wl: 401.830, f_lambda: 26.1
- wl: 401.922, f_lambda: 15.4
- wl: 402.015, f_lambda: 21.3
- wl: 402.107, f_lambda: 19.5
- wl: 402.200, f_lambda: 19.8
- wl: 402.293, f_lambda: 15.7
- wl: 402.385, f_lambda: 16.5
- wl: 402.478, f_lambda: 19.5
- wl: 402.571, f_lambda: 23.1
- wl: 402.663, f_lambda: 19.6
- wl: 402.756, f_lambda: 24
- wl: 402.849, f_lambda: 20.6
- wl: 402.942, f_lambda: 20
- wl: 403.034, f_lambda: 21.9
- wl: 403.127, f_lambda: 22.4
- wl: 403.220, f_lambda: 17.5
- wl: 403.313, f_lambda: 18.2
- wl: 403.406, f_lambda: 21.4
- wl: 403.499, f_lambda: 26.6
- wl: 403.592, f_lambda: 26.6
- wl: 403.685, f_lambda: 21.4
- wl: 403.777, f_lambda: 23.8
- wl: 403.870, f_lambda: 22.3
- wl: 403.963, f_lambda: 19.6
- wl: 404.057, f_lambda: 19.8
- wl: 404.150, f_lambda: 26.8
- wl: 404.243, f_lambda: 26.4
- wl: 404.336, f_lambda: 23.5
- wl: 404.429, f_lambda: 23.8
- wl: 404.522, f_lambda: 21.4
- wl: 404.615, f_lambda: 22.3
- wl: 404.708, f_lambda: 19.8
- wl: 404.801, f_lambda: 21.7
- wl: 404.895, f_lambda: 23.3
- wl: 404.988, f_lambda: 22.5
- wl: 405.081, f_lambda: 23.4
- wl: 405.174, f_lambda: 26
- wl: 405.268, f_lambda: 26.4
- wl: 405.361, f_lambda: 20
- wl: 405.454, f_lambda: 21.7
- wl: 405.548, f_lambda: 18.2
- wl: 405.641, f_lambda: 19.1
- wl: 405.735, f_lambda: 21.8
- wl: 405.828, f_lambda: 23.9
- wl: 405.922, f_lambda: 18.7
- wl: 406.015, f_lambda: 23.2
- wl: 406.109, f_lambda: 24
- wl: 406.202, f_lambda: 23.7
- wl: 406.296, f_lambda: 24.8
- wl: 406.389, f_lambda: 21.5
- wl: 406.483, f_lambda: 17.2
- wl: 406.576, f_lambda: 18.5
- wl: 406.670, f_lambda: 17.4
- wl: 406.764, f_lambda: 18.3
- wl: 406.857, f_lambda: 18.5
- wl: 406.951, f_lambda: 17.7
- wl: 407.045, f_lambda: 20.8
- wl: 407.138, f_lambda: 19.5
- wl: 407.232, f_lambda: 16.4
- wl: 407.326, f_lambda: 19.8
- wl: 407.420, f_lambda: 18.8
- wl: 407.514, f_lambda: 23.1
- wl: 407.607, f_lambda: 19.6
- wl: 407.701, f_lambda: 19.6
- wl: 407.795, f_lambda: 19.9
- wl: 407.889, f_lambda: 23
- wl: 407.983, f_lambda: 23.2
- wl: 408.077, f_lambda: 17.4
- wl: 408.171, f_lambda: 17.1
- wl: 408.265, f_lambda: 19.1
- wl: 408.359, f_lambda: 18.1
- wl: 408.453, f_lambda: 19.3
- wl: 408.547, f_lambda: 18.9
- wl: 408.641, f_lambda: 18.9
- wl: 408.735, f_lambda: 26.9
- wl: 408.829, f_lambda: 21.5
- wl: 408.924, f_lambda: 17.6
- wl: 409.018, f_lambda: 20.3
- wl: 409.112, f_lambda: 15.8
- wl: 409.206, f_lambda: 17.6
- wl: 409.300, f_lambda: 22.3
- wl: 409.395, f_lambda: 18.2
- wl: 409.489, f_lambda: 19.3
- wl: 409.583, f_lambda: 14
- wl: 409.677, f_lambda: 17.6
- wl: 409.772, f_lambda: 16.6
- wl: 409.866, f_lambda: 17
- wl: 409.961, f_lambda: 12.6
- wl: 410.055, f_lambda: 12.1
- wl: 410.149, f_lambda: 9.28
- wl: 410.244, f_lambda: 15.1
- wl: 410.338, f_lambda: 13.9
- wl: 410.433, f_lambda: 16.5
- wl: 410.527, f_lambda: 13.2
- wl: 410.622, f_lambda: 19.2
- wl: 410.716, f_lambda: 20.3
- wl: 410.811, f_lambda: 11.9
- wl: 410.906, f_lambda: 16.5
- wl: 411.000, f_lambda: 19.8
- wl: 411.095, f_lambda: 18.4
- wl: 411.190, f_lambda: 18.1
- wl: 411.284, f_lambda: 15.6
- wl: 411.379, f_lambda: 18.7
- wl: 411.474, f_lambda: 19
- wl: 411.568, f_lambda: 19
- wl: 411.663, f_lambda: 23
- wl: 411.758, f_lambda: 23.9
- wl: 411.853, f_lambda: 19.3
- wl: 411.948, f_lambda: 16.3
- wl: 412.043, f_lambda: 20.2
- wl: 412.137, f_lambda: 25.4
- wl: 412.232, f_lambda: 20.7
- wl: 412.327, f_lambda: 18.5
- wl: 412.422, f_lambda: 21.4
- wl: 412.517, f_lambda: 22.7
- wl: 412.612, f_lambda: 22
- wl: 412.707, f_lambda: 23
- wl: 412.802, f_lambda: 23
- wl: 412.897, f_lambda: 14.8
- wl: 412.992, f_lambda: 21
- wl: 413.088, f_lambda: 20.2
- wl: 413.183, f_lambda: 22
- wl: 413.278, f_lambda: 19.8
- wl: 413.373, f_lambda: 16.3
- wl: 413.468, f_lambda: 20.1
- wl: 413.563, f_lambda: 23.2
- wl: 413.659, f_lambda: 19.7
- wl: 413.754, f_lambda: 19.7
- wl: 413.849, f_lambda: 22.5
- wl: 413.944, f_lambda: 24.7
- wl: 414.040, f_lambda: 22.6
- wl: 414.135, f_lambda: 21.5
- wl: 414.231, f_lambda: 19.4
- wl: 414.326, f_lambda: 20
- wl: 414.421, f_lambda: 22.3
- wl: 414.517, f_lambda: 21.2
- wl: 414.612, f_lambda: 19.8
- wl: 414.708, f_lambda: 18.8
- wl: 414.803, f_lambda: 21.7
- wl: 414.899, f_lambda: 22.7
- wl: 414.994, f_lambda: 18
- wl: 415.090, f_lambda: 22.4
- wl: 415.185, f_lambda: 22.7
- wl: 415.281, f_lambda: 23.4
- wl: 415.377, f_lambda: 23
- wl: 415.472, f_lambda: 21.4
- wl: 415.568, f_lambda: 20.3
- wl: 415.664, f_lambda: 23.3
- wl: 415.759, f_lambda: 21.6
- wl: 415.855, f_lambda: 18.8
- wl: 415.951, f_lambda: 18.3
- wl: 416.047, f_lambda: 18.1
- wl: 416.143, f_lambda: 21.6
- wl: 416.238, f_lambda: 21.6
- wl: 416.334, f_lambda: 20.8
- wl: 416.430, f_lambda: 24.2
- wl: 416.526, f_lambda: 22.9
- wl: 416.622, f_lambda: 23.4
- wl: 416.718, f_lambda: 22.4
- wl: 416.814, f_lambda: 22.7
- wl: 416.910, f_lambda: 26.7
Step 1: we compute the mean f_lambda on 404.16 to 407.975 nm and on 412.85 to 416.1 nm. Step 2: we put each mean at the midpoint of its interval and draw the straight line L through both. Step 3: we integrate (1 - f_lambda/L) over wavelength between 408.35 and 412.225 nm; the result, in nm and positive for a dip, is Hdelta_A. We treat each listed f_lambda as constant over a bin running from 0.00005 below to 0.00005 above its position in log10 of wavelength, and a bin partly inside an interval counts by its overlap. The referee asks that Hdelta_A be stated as 0.555 nm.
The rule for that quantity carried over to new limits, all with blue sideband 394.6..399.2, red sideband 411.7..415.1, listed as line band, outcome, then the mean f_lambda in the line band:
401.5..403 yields -0.34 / 20.7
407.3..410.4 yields 0.14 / 18.3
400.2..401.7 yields -0.48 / 21.6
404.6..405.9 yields -0.31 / 22.1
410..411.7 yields 0.29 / 16.6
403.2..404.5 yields -0.40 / 22.8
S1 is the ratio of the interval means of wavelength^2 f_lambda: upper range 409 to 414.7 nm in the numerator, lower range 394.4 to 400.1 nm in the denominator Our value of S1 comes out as 1.3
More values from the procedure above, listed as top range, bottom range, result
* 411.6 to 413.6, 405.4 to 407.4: 1.06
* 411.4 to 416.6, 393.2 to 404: 1.29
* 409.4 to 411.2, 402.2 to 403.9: 0.78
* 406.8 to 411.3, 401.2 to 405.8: 0.86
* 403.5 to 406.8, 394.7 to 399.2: 1.57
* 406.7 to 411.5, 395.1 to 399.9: 1.26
